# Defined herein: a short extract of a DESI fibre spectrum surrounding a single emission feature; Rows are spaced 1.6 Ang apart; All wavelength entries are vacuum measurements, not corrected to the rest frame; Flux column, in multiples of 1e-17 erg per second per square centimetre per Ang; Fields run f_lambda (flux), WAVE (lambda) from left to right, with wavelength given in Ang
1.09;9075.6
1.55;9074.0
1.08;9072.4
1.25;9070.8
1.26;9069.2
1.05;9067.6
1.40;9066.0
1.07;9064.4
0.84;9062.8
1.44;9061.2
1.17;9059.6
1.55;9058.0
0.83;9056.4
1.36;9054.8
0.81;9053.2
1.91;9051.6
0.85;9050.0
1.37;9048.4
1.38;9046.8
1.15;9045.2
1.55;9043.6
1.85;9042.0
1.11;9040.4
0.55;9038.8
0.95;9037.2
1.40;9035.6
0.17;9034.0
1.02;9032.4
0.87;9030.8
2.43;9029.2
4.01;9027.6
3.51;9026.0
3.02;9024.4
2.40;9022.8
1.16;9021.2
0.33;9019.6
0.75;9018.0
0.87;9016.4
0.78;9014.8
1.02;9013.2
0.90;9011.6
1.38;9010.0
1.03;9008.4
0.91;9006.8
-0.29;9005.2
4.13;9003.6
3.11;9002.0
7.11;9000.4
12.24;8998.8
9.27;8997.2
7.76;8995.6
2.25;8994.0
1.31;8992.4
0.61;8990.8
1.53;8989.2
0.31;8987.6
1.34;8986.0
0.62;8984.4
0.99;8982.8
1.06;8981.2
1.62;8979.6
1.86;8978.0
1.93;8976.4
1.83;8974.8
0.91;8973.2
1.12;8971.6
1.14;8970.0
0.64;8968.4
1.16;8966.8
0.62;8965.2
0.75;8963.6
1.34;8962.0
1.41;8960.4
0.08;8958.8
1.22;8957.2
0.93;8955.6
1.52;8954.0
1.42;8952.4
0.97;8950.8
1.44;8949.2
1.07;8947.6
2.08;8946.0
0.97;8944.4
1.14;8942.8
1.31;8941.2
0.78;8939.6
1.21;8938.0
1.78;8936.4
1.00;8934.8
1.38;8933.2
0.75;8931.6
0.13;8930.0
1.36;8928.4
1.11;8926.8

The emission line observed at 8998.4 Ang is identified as H-alpha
